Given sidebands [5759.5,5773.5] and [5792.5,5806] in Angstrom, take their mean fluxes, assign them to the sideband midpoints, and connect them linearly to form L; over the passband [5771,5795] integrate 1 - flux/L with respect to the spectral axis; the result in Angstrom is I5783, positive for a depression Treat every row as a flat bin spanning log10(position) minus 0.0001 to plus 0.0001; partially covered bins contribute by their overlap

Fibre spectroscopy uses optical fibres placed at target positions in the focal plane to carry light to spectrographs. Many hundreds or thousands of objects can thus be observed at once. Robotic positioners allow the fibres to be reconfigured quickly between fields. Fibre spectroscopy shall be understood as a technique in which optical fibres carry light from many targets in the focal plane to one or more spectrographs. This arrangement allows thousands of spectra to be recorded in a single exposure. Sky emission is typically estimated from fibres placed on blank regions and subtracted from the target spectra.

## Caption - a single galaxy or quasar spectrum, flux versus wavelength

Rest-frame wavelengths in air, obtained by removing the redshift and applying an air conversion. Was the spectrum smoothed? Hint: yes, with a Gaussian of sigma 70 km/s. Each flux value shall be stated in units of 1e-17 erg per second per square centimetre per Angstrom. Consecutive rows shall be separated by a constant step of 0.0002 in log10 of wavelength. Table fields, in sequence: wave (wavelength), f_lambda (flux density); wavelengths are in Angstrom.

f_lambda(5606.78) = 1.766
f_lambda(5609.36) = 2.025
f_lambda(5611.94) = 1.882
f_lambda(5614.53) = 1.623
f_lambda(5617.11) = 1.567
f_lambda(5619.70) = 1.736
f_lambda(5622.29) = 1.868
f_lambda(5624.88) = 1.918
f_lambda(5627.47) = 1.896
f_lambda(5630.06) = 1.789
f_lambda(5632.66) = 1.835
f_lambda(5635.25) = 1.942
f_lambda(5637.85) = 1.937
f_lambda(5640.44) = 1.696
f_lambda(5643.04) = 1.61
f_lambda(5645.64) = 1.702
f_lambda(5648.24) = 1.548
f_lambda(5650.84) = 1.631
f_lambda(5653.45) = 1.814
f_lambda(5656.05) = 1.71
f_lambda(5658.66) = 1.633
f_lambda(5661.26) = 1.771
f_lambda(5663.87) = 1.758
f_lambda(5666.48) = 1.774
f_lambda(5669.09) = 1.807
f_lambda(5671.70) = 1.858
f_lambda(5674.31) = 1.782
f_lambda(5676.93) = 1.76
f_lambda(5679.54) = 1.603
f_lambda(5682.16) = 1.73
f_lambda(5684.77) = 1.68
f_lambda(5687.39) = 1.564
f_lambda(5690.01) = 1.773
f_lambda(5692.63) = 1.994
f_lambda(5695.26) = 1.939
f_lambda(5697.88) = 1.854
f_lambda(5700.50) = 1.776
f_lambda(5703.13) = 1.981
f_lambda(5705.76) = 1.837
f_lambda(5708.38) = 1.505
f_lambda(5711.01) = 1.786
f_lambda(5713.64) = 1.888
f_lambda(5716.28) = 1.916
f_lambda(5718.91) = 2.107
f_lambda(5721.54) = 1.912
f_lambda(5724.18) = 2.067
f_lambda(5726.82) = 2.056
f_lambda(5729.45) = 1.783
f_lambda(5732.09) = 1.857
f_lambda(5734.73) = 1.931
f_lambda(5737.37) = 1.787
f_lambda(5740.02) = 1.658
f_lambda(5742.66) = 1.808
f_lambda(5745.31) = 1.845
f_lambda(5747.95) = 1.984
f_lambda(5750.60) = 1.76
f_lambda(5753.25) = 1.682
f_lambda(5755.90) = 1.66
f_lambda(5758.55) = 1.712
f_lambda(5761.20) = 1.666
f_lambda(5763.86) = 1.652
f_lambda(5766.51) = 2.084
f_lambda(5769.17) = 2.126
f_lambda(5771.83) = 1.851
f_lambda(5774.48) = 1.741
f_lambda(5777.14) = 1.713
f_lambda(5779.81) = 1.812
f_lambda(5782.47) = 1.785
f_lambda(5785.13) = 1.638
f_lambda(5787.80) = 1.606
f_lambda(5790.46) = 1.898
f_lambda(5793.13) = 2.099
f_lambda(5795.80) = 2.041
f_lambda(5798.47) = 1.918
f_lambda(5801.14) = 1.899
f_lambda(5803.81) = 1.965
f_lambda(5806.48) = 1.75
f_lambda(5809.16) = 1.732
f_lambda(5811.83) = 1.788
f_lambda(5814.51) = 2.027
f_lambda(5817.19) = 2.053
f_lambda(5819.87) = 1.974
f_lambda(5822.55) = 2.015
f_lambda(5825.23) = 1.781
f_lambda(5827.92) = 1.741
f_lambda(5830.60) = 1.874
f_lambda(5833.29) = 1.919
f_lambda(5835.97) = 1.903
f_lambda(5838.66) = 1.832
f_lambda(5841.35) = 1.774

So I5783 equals 1.49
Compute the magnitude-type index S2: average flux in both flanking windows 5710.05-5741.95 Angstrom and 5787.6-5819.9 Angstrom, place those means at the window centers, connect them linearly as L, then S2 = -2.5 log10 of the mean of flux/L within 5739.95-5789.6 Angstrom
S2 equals 0.07 mag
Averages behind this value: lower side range 1.89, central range 1.78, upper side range 1.91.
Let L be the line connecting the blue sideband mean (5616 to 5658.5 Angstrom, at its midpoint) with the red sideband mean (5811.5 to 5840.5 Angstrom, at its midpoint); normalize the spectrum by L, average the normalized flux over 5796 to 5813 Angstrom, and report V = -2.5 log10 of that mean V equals 0.017 mag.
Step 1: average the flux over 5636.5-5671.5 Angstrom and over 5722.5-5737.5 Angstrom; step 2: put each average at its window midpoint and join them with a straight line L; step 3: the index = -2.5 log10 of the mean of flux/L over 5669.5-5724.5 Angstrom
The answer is 0.01 mag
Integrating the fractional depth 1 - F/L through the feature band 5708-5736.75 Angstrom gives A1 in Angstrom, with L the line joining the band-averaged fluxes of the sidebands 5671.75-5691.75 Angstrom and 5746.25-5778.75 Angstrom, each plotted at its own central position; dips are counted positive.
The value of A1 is -2.3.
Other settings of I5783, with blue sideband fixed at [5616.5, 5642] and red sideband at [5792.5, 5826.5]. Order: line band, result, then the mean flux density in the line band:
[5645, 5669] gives 1.7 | 1.71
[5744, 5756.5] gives 0.6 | 1.79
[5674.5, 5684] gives 0.7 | 1.71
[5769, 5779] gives 0.4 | 1.82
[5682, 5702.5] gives 0.7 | 1.8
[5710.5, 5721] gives -0.4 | 1.93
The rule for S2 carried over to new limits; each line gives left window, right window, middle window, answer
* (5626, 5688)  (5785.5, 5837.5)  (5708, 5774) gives -0.01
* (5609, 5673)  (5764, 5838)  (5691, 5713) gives -0.02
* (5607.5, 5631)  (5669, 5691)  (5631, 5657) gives 0.02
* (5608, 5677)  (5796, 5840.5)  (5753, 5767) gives 0.07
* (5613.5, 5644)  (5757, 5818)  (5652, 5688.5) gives 0.04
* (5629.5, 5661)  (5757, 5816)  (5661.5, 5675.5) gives -0.02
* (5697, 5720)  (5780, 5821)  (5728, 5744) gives 0.03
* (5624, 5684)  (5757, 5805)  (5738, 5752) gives 0.01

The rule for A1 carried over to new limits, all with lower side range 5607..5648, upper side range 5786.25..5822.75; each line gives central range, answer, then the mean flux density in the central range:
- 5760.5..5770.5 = -0.1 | 1.89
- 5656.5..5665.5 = 0.5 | 1.72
